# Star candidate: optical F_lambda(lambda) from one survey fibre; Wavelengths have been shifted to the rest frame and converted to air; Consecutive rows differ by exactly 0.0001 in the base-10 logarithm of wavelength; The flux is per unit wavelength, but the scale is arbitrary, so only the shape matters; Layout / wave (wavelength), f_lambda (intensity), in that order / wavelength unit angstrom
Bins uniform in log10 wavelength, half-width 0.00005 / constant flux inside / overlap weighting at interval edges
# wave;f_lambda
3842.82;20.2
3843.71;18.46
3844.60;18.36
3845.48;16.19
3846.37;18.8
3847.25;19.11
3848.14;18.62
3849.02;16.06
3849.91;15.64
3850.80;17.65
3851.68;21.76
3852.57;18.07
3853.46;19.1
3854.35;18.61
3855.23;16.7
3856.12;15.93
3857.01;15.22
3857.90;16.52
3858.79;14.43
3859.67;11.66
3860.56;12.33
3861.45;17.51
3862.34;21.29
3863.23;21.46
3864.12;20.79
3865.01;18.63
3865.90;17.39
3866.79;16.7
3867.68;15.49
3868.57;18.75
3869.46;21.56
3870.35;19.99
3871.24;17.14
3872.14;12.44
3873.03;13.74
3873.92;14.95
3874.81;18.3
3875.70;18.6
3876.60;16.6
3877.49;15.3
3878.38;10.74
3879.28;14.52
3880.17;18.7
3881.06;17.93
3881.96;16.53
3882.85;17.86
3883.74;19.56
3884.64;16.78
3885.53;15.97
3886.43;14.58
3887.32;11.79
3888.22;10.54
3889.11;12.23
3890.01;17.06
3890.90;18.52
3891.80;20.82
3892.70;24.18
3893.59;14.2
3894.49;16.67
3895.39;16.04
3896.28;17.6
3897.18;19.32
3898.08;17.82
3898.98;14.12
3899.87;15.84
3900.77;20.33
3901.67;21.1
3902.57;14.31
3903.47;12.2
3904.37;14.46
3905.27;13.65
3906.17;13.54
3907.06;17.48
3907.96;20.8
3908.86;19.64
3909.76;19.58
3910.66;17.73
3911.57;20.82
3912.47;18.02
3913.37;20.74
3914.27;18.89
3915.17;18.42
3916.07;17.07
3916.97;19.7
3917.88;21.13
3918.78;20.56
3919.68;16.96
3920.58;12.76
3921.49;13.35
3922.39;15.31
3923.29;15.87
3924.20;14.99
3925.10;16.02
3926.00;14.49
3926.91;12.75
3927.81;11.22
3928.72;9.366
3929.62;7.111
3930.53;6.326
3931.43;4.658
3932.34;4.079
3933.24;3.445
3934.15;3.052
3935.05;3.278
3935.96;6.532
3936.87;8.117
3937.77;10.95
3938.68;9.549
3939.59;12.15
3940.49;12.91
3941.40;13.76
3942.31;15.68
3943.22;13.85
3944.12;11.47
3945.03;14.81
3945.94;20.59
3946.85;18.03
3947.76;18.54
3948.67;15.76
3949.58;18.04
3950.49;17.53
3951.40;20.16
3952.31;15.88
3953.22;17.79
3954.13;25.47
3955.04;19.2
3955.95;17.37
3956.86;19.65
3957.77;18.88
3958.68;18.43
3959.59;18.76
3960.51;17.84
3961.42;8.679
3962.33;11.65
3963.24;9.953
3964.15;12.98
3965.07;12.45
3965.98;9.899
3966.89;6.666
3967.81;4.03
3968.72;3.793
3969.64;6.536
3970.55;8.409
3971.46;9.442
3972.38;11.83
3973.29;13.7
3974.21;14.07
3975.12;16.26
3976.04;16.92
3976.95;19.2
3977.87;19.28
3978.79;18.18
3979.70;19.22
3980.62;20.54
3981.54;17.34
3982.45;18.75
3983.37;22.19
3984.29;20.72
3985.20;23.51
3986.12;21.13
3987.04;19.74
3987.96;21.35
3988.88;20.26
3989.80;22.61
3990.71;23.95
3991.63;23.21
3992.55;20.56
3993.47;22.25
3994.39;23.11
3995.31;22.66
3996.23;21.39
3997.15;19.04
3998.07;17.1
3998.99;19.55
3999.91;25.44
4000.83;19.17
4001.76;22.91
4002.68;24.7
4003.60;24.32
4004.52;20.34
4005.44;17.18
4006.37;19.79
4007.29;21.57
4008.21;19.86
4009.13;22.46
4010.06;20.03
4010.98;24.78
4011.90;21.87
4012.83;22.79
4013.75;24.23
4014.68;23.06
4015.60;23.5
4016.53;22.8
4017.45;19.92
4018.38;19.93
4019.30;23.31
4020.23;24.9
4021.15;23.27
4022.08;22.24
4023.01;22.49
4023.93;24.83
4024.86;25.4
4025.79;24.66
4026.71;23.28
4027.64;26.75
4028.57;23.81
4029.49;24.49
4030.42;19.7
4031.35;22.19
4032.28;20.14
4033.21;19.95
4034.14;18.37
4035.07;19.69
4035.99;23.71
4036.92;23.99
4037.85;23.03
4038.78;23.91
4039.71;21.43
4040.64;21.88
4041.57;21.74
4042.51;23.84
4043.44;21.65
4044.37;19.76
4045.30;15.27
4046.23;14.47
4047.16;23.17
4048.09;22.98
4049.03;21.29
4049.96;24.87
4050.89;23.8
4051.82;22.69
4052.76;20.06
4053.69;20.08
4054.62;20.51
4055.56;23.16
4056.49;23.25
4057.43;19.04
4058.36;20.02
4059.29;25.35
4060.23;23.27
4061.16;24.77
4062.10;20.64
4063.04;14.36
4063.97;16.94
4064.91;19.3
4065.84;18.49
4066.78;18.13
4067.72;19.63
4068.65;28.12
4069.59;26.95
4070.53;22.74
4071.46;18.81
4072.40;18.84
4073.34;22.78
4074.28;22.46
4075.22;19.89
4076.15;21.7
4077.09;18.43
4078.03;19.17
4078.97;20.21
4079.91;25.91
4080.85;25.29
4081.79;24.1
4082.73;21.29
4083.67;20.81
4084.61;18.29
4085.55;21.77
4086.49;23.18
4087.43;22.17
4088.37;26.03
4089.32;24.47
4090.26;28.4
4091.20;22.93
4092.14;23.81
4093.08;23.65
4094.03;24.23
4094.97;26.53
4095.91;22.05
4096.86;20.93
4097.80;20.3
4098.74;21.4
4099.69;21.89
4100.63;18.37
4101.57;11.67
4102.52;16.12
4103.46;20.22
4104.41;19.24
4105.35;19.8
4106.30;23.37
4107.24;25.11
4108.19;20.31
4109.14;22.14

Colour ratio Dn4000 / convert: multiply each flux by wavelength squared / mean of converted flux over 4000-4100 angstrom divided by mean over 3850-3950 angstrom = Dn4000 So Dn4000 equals 1.5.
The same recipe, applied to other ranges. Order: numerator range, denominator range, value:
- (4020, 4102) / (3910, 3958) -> 1.60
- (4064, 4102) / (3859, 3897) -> 1.44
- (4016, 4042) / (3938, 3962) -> 1.42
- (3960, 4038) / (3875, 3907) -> 1.26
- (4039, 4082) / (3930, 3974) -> 1.79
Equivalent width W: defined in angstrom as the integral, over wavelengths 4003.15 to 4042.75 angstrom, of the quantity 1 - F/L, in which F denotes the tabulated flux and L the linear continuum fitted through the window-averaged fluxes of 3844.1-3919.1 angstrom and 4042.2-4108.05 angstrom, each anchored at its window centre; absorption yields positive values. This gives -3.93 angstrom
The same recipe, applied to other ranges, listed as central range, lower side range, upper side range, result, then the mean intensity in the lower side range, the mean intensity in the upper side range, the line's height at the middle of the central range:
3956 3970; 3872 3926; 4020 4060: 5.1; 16.8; 22.1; 19.2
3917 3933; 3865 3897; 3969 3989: 3.8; 16.6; 17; 16.8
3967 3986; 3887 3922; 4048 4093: 4.1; 17.2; 21.9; 19.2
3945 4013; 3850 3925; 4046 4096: 5.2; 17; 22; 19.5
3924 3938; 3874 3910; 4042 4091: 7.4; 16.6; 21.6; 17.7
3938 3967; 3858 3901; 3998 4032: 6.3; 16.8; 22.4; 19.8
